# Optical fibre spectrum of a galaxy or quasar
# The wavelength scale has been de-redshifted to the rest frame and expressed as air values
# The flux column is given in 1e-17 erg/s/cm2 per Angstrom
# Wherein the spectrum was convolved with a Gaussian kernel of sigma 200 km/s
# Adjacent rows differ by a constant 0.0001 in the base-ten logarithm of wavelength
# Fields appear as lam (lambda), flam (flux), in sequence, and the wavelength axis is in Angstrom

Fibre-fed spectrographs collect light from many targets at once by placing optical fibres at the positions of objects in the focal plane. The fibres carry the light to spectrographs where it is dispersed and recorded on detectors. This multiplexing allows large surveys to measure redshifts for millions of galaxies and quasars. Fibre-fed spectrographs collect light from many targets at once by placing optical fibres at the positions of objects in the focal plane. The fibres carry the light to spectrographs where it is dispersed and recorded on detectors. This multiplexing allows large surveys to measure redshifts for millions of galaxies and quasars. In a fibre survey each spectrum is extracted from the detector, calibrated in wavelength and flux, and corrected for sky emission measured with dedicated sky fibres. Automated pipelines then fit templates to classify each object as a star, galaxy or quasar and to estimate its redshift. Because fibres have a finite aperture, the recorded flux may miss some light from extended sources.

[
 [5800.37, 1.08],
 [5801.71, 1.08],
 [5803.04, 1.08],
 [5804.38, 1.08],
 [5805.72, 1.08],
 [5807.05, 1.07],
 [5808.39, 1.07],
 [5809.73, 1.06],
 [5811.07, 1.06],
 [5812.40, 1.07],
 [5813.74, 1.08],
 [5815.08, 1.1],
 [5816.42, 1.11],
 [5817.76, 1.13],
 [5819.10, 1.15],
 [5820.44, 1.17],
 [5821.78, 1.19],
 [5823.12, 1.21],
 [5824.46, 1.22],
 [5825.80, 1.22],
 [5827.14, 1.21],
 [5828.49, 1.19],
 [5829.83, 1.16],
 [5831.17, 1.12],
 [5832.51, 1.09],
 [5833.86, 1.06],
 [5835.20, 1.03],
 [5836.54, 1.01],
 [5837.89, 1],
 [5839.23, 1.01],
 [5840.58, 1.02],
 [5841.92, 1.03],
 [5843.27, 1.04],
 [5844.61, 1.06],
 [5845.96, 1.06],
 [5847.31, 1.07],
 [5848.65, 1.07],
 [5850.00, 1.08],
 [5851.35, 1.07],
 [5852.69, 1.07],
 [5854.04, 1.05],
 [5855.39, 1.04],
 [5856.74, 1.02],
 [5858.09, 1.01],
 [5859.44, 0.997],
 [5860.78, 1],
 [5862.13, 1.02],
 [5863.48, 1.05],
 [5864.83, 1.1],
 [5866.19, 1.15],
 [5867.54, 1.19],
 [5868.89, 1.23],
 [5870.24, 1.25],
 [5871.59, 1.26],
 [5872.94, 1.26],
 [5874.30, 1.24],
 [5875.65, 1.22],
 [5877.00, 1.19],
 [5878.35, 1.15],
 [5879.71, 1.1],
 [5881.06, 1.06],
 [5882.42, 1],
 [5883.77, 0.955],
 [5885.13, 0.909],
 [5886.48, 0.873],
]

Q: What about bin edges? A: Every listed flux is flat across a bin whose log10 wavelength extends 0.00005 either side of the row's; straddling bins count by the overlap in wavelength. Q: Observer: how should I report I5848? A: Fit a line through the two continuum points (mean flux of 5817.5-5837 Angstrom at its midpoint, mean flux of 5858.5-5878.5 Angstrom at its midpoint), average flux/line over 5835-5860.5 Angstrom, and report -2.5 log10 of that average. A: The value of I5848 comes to 0.110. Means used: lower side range 1.15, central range 1.04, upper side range 1.15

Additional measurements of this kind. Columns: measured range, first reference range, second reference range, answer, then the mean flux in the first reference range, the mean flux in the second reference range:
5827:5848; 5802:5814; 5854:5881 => 0.03 mag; 1.07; 1.13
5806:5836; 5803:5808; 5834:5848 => -0.07 mag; 1.08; 1.03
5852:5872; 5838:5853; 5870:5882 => 0.03 mag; 1.05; 1.19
